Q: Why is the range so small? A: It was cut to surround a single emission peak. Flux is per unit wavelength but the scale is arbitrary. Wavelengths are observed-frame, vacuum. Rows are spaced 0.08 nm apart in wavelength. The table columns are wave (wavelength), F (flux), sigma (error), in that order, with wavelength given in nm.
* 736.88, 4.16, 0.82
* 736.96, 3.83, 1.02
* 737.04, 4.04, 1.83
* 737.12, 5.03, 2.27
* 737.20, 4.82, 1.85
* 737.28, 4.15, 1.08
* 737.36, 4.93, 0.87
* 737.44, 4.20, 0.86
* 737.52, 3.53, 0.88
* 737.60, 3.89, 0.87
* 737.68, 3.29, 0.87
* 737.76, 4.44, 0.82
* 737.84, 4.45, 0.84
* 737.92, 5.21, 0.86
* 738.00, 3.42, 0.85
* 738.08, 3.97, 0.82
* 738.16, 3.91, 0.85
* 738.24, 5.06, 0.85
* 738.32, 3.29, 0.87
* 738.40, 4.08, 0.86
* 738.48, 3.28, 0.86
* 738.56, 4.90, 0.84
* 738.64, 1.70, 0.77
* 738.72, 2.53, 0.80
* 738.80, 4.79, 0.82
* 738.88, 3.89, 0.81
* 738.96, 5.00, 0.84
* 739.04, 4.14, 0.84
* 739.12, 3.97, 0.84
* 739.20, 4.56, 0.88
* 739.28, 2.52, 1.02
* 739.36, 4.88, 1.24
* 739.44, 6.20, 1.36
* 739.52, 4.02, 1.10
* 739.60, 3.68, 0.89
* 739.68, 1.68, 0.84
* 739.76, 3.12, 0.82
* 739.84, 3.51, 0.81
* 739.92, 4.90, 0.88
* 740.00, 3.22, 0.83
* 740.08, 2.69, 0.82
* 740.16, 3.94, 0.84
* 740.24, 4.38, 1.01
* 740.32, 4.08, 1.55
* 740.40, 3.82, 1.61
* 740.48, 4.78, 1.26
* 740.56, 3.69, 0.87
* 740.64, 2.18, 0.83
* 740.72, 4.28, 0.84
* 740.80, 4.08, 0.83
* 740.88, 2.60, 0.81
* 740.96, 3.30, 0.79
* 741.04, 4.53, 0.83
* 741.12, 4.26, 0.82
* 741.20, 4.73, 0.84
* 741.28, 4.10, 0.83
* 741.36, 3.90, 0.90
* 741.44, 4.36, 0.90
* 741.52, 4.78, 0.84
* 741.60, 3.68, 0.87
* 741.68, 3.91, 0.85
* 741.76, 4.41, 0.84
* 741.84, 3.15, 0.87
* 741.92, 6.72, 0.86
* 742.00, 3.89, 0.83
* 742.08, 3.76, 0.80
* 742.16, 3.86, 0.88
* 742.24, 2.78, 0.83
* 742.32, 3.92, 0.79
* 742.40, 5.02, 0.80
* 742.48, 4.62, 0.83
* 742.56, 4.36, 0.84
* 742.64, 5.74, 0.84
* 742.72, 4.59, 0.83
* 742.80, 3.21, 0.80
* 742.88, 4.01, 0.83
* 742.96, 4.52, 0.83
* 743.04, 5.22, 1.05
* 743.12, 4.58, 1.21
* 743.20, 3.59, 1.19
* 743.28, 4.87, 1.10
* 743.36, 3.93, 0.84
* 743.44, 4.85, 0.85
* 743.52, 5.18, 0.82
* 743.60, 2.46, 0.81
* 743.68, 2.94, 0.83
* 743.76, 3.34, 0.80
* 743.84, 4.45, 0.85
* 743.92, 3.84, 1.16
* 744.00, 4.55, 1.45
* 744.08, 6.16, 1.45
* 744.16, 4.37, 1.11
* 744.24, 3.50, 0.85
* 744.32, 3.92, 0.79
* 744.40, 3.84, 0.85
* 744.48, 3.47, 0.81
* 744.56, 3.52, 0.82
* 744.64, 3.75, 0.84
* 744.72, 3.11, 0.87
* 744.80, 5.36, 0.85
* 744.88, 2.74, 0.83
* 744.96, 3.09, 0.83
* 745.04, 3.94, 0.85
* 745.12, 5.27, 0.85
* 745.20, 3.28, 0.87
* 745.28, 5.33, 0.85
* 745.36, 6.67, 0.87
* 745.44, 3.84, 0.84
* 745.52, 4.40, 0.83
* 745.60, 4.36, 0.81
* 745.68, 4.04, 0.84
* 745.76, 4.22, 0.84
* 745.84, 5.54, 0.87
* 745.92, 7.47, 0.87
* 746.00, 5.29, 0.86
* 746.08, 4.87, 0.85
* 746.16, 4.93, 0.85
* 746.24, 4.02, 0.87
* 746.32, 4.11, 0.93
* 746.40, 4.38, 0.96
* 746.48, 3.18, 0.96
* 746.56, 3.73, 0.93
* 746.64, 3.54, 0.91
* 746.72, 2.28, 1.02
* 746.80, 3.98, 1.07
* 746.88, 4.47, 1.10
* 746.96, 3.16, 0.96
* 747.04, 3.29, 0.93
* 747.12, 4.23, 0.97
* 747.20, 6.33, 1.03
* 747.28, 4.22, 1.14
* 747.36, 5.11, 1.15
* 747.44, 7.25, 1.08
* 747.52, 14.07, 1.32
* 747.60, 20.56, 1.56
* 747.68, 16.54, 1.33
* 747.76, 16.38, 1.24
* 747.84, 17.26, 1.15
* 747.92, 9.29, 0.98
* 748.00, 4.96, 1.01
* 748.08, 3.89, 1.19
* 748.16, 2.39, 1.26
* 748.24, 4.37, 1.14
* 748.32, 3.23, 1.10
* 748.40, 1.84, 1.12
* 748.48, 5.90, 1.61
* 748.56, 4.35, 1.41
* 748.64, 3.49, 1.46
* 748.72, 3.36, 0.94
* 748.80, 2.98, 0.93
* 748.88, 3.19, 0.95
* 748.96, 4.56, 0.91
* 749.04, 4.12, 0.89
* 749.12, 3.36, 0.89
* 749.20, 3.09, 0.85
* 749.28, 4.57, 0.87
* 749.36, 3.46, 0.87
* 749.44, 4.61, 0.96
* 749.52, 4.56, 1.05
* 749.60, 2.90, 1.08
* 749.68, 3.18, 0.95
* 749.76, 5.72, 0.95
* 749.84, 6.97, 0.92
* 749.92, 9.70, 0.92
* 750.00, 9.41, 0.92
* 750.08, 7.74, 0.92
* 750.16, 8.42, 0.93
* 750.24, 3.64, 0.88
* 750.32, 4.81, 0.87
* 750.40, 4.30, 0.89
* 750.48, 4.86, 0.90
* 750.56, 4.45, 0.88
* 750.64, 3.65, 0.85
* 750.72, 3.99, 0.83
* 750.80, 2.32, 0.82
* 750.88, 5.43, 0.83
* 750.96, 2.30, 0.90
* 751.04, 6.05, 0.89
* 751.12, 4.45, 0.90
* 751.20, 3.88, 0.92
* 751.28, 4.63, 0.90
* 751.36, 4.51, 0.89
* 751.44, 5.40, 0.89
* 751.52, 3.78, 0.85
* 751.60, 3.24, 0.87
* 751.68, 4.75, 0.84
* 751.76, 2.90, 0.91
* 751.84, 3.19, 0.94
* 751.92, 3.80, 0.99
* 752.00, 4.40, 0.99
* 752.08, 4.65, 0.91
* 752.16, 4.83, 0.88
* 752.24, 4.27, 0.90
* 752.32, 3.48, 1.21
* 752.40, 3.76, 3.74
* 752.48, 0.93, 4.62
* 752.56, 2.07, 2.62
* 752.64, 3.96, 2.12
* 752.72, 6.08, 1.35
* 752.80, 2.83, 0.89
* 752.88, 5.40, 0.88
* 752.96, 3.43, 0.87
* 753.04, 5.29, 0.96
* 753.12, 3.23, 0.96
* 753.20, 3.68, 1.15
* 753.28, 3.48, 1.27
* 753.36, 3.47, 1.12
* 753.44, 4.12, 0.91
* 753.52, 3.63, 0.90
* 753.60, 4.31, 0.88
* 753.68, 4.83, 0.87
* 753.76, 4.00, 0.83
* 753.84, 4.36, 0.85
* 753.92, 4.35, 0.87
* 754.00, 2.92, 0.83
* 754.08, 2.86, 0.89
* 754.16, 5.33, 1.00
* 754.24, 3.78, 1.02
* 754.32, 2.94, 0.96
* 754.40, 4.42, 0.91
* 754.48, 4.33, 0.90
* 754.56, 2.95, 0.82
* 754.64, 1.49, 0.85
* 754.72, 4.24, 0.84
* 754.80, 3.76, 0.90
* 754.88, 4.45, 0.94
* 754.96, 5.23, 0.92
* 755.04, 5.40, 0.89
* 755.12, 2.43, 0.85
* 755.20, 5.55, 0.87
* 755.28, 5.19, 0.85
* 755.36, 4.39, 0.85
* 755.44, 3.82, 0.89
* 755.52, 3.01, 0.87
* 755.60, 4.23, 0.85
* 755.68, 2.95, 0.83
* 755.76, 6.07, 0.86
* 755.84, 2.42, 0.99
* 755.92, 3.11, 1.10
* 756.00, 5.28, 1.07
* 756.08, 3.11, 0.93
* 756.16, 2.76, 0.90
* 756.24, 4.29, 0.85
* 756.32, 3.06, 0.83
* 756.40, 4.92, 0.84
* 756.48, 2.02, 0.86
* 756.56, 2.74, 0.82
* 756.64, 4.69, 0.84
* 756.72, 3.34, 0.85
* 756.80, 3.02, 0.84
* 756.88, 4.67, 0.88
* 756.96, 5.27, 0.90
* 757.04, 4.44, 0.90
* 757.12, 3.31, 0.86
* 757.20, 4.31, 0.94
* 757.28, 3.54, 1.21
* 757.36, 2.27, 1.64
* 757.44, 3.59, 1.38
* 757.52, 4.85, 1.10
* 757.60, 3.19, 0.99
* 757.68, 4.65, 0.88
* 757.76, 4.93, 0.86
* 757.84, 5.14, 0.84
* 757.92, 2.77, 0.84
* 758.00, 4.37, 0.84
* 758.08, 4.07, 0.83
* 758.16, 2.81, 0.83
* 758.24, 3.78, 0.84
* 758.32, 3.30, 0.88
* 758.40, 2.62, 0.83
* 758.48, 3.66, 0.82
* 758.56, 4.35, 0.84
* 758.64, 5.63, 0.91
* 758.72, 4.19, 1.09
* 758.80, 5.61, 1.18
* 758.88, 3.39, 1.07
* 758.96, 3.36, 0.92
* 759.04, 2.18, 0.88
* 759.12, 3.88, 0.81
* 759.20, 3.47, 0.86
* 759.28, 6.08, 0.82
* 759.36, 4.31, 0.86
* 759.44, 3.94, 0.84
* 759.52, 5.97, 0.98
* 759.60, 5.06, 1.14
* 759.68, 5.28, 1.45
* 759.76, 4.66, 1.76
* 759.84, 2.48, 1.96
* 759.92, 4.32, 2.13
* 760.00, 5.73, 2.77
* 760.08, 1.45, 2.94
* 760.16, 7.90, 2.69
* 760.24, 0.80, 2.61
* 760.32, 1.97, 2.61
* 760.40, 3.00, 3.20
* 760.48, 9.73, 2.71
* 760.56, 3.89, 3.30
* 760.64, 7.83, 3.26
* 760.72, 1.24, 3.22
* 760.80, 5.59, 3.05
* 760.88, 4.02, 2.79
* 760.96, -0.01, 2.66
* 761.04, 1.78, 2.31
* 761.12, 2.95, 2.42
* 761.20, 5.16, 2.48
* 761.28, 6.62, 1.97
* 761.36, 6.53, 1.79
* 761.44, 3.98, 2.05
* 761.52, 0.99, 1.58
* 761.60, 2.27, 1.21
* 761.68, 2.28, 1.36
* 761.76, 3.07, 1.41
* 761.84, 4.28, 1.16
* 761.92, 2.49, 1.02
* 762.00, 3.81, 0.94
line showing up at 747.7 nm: Halpha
